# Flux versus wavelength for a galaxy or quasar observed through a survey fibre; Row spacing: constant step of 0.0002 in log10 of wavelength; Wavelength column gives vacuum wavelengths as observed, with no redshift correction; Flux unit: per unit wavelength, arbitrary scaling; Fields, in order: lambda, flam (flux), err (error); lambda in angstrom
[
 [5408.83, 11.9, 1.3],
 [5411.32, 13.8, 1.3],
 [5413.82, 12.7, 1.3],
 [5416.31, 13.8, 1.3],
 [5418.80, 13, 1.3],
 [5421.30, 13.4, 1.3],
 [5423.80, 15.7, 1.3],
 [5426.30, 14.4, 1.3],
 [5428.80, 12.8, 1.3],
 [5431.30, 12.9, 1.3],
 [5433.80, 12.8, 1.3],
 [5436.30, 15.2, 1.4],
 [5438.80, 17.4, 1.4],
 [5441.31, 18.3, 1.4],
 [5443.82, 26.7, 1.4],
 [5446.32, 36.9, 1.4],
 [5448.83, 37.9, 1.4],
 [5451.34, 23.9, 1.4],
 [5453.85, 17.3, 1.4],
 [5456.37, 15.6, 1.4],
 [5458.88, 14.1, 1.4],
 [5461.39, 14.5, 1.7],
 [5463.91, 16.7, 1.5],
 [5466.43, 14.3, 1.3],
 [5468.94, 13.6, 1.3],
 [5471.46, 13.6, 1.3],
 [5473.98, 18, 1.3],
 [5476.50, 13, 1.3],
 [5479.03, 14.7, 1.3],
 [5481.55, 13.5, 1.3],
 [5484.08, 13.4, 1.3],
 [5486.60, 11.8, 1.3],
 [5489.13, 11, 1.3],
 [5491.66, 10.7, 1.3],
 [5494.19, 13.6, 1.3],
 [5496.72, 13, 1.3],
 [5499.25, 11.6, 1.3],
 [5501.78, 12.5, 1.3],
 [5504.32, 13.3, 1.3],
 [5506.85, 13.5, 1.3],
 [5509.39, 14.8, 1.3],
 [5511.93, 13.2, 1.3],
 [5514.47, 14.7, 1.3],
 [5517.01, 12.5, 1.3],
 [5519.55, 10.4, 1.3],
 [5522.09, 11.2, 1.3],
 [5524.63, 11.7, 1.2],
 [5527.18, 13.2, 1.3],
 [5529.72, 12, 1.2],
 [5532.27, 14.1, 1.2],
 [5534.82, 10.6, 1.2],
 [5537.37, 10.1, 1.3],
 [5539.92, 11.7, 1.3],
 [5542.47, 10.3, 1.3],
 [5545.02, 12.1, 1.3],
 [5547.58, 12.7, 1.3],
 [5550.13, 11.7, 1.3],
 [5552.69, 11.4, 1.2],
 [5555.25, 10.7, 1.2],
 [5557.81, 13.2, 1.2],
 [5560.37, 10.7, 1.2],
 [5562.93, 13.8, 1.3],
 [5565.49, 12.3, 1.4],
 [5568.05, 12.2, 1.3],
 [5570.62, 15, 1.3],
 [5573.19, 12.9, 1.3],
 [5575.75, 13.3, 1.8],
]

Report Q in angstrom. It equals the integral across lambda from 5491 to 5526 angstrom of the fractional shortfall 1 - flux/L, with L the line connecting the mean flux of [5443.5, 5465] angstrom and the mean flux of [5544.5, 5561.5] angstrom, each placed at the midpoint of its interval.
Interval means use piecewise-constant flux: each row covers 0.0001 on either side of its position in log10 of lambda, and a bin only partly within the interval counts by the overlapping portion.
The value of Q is 8.24 angstrom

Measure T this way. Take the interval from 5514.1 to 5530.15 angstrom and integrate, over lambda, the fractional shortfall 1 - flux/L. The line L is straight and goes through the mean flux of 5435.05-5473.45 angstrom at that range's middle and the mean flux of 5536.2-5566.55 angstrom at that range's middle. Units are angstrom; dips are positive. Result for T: 2.3 angstrom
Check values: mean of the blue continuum 19.7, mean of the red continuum 11.7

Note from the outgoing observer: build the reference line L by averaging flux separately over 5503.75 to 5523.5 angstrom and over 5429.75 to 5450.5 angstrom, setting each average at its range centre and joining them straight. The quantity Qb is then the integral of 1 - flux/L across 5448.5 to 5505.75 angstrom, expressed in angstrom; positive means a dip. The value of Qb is 8.92 angstrom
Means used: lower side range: 22.2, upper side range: 12.9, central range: 14.9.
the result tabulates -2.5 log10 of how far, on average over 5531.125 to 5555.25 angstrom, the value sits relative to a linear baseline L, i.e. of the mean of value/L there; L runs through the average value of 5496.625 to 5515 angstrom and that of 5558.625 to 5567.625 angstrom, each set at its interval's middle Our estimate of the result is 0.10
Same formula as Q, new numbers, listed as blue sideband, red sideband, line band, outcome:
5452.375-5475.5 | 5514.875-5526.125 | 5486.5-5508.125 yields 1.4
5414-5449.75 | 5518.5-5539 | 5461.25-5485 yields 1.4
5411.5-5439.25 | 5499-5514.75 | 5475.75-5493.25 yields 1.2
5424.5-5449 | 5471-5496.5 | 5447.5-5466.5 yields -2.8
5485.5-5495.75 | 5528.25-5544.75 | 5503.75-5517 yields -2.4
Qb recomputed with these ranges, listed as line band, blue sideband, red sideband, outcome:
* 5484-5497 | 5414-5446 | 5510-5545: 1.4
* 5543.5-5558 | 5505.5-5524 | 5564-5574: 1.3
